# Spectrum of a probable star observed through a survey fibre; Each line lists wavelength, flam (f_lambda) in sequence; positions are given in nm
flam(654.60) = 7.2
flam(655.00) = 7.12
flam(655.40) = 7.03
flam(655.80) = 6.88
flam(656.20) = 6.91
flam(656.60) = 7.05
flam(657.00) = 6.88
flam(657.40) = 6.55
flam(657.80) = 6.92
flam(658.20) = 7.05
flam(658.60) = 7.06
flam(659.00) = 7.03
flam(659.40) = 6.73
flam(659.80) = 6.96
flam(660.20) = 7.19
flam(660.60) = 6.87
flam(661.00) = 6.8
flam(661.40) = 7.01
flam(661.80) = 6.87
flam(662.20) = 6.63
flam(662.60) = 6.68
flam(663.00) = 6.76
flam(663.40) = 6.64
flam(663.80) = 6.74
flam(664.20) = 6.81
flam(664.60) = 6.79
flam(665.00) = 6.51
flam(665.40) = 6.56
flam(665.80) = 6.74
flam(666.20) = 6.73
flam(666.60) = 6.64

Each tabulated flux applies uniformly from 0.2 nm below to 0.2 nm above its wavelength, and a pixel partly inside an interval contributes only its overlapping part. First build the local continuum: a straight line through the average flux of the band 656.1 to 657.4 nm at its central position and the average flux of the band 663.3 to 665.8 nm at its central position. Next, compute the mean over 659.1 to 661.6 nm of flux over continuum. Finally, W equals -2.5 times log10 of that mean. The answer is -0.022 mag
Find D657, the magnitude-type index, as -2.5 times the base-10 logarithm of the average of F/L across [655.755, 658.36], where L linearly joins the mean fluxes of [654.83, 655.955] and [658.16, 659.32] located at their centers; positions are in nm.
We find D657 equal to 0.019 mag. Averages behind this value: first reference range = 7.01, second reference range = 7.01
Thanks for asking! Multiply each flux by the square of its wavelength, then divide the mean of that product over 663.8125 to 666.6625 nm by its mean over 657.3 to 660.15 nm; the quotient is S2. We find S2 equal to 0.98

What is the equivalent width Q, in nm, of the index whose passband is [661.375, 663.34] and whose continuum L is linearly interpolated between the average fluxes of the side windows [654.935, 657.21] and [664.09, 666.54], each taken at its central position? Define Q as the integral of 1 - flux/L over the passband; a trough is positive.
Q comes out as 0.00 nm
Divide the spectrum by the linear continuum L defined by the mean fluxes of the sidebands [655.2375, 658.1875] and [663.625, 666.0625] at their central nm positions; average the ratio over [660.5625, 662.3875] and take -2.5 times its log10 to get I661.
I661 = -0.01 mag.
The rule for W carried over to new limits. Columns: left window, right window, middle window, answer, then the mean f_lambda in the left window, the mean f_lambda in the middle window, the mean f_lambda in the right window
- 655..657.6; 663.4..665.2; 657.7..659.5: -0.02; 6.9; 6.97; 6.7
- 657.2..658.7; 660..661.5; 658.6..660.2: -0.01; 6.88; 6.96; 6.96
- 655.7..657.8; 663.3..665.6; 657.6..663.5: -0.02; 6.86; 6.88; 6.68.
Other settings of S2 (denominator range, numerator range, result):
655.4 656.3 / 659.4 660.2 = 1.02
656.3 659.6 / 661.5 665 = 0.99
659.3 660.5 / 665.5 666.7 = 0.98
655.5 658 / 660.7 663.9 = 1.00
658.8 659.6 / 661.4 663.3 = 0.99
